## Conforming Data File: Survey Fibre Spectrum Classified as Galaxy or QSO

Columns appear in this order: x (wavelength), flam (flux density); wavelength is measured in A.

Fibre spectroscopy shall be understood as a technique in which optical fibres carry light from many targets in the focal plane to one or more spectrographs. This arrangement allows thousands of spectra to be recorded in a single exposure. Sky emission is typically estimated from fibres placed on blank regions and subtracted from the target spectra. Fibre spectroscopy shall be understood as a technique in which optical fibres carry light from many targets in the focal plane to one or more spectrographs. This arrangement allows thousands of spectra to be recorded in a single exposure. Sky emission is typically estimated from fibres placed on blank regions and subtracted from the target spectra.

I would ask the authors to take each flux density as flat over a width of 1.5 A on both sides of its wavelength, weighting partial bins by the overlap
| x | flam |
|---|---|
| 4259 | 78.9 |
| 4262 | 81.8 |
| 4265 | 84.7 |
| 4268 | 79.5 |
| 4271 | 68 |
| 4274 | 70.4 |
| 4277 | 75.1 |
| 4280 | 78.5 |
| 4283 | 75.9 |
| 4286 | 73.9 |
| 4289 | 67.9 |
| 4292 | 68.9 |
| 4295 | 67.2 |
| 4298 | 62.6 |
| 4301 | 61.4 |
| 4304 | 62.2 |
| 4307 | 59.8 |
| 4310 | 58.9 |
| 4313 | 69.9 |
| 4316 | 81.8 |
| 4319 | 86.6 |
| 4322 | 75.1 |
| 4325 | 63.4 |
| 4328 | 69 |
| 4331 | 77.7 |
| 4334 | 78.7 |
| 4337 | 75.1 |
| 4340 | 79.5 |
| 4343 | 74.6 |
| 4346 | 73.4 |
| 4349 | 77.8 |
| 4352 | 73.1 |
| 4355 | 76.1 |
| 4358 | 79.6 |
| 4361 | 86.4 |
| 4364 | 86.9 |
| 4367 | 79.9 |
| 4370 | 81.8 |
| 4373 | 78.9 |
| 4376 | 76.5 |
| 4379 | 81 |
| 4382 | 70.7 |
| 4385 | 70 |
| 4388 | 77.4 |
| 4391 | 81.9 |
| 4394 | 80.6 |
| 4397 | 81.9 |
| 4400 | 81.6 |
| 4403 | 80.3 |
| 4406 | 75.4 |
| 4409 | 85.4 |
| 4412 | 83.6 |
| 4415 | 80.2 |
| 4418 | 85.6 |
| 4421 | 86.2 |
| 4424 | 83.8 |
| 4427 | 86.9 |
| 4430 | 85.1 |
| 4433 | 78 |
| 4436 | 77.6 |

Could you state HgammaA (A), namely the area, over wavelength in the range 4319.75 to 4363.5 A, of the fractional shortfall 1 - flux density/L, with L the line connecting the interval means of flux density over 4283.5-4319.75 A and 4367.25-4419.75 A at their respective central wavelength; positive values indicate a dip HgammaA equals -1.7 A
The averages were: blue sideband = 68.3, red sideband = 79.6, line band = 76.1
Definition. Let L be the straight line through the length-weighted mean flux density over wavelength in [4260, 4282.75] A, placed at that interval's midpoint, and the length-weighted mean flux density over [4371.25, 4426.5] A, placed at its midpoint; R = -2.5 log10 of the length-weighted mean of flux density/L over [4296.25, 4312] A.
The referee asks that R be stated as 0.26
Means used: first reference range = 76.8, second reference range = 80.2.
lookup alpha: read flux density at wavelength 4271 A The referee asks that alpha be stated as 68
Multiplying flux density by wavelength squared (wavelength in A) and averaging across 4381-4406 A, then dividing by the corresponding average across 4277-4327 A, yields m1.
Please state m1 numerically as 1.17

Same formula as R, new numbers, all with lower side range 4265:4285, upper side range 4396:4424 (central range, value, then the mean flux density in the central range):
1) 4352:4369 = -0.02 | 81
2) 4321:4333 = 0.10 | 71.5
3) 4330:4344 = 0.02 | 77.2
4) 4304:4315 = 0.21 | 63.6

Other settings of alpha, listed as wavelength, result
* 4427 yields 86.9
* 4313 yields 69.9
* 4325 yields 63.4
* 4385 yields 70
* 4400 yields 81.6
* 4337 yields 75.1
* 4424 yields 83.8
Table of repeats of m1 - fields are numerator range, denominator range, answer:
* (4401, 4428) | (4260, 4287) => 1.16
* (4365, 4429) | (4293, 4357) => 1.16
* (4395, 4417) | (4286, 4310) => 1.32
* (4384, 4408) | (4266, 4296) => 1.14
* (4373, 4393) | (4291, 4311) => 1.26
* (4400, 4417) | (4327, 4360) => 1.10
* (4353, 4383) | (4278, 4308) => 1.21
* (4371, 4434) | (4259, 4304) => 1.18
